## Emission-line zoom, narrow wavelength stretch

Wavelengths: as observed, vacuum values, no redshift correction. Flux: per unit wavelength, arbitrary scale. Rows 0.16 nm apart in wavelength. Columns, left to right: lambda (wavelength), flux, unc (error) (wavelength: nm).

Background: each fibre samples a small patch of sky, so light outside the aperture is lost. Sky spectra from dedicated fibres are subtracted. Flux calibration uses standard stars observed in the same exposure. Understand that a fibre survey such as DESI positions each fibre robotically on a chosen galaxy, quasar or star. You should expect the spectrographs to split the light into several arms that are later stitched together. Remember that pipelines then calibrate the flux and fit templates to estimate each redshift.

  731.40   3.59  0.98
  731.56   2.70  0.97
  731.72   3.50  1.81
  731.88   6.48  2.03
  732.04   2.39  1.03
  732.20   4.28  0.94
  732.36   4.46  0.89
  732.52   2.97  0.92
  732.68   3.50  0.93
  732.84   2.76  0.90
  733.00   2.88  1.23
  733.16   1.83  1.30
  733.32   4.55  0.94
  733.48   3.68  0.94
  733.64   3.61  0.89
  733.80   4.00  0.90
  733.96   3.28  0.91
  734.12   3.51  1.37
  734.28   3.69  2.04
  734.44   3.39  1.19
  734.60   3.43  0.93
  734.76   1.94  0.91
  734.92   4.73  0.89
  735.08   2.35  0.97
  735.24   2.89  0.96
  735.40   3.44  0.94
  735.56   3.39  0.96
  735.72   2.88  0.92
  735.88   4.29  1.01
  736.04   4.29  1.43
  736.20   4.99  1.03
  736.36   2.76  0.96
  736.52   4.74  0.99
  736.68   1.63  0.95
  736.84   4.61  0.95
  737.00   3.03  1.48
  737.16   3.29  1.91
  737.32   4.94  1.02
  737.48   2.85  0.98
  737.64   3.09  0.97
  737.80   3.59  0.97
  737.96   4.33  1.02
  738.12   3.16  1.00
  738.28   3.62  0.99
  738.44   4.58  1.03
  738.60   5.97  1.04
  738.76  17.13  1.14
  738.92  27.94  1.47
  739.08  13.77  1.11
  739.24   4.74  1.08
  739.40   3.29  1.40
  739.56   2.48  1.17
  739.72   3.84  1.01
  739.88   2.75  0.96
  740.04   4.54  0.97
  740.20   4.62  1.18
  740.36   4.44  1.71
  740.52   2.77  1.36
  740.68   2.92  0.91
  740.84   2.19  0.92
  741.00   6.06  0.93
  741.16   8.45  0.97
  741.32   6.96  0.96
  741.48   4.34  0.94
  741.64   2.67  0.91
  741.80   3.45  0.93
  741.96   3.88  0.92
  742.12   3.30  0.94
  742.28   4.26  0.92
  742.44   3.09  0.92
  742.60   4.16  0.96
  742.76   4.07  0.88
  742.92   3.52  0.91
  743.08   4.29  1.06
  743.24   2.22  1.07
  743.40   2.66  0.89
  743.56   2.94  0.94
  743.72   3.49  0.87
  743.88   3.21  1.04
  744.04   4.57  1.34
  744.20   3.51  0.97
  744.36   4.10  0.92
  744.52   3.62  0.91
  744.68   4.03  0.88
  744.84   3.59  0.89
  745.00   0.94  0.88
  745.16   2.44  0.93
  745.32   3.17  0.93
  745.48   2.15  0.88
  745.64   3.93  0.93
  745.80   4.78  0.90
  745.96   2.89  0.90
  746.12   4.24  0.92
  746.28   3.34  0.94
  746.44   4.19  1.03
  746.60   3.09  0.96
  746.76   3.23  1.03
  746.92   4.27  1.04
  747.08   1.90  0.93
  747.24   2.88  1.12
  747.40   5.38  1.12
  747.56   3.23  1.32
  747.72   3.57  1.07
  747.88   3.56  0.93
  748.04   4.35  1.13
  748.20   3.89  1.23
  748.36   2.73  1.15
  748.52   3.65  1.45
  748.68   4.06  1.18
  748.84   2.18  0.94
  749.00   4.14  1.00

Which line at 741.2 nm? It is [N II] 6583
